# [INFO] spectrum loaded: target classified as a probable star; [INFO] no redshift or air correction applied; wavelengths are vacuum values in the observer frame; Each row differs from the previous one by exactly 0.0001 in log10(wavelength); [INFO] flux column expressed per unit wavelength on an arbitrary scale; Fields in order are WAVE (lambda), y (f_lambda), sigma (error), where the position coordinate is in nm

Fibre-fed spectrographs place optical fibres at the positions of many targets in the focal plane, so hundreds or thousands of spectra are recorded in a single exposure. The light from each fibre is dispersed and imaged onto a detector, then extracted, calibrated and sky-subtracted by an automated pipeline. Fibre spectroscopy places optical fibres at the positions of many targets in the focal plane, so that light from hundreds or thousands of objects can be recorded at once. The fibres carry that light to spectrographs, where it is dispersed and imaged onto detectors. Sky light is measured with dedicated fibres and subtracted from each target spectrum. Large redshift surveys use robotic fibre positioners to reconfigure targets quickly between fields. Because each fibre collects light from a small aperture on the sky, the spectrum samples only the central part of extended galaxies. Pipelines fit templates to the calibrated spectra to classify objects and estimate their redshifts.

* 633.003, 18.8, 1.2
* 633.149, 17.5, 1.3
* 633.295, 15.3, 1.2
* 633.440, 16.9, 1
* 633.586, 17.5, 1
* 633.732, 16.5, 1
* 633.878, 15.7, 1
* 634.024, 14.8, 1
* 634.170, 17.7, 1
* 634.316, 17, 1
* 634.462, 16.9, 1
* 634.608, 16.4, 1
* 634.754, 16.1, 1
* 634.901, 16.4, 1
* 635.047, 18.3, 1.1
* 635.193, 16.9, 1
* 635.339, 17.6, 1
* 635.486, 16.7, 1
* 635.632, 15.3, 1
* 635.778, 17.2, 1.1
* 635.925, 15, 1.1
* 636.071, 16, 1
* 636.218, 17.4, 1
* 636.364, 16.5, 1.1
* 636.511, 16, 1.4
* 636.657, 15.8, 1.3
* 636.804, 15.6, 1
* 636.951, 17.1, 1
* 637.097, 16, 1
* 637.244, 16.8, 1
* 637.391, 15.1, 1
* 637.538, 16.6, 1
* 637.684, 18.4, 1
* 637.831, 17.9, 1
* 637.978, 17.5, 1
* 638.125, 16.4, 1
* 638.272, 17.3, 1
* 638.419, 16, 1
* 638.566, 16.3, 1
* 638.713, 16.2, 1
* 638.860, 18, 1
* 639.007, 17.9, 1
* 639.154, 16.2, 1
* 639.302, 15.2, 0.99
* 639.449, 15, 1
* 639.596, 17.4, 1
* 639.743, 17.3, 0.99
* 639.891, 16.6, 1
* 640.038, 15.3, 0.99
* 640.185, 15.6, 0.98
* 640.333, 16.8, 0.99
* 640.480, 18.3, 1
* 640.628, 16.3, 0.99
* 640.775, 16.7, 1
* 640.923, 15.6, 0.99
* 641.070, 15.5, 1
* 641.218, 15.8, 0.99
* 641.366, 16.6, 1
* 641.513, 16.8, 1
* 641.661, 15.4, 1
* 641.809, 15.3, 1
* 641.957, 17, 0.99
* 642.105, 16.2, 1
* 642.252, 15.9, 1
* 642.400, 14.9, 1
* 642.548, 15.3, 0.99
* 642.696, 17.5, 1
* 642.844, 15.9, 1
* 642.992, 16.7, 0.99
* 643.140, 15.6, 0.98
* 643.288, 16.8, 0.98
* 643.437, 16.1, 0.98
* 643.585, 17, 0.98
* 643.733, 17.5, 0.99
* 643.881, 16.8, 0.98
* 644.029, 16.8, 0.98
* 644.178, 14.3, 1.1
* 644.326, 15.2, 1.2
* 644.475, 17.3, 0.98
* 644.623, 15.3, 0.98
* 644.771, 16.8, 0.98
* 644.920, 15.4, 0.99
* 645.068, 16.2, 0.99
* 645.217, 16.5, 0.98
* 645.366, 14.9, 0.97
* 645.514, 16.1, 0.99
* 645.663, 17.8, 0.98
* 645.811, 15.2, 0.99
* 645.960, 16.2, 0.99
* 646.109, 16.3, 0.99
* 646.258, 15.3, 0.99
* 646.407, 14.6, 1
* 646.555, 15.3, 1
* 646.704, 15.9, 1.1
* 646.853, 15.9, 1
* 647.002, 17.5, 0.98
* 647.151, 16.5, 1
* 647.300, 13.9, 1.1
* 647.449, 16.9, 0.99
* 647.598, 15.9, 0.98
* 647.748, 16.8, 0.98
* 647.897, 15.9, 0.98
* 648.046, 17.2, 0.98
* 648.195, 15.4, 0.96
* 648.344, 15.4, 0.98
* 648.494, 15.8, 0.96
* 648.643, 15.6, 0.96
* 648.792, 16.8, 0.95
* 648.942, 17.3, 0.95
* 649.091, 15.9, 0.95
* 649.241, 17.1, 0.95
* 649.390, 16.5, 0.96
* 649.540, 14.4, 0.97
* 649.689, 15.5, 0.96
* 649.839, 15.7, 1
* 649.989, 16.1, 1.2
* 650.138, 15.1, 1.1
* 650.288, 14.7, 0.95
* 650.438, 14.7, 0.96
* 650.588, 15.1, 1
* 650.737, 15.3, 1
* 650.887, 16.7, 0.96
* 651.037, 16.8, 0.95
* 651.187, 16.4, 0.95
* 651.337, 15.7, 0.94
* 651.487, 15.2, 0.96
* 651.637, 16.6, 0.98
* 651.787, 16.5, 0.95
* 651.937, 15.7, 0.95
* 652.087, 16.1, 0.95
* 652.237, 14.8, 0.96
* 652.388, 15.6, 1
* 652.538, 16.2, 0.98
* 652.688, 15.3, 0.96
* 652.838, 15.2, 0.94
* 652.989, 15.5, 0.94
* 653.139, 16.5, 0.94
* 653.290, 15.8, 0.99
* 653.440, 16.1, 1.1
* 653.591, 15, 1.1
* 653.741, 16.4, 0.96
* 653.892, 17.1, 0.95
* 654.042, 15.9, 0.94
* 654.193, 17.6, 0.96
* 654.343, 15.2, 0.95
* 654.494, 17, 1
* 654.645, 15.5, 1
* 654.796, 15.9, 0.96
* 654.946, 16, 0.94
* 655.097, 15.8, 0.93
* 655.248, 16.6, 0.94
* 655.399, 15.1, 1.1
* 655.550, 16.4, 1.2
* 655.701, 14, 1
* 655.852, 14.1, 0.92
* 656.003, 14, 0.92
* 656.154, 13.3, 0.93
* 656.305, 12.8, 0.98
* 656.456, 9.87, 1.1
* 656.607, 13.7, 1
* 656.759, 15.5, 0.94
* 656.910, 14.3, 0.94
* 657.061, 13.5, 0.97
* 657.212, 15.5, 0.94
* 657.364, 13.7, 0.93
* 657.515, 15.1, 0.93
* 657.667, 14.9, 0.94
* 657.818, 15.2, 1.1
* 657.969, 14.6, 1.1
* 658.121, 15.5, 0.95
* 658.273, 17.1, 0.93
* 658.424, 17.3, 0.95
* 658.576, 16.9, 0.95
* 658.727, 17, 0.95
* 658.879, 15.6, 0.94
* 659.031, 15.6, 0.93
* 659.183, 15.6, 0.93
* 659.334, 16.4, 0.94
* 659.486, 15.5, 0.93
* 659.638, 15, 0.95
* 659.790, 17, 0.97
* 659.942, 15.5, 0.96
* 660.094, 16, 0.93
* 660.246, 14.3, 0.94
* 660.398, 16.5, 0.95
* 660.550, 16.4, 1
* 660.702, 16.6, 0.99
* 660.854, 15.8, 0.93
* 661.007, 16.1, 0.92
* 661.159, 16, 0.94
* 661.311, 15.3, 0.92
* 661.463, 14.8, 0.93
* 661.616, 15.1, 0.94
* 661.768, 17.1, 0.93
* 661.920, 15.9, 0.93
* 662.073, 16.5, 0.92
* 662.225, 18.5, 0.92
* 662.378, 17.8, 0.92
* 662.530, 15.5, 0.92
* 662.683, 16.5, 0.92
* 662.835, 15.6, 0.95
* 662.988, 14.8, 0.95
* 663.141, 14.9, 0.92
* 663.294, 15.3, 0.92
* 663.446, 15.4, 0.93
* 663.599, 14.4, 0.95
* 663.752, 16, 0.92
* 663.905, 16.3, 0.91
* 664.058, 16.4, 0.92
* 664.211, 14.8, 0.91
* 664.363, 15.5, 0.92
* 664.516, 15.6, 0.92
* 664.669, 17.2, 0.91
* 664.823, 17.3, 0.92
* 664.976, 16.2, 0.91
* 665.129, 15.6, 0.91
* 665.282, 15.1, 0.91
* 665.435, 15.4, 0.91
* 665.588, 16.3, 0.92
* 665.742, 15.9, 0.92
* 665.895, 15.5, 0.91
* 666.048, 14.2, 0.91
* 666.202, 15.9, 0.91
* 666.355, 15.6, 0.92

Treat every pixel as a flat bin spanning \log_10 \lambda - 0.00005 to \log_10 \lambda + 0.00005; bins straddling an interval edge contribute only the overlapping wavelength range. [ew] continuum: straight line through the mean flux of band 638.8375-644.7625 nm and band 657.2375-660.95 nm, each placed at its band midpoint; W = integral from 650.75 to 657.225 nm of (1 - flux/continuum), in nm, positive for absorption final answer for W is 0.21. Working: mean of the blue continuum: 16.3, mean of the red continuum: 15.8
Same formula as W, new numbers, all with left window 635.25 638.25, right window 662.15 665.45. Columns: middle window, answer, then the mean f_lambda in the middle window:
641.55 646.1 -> 0.07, 16.1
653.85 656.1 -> 0.06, 15.7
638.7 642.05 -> 0.02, 16.4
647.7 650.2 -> 0.04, 16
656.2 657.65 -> 0.20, 13.8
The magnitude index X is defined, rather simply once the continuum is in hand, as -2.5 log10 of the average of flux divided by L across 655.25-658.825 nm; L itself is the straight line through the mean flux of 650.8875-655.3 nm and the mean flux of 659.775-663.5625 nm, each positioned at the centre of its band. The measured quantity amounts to 0.083 mag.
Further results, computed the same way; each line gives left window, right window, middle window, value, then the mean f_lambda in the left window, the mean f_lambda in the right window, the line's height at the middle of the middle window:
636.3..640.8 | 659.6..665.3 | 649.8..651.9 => 0.03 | 16.6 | 15.9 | 16.2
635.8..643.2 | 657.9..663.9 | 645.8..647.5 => 0.03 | 16.4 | 15.9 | 16.2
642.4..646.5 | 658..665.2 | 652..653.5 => 0.02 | 16.1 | 16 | 16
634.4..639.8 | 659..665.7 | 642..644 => 0.01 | 16.6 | 15.9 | 16.4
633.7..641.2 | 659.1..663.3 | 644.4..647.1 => 0.02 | 16.5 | 15.9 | 16.3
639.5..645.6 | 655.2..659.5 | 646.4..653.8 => -0.02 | 16.2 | 15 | 15.6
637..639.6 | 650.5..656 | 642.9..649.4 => 0.01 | 16.7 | 15.8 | 16.2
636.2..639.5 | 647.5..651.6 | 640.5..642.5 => 0.02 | 16.6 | 15.9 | 16.4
